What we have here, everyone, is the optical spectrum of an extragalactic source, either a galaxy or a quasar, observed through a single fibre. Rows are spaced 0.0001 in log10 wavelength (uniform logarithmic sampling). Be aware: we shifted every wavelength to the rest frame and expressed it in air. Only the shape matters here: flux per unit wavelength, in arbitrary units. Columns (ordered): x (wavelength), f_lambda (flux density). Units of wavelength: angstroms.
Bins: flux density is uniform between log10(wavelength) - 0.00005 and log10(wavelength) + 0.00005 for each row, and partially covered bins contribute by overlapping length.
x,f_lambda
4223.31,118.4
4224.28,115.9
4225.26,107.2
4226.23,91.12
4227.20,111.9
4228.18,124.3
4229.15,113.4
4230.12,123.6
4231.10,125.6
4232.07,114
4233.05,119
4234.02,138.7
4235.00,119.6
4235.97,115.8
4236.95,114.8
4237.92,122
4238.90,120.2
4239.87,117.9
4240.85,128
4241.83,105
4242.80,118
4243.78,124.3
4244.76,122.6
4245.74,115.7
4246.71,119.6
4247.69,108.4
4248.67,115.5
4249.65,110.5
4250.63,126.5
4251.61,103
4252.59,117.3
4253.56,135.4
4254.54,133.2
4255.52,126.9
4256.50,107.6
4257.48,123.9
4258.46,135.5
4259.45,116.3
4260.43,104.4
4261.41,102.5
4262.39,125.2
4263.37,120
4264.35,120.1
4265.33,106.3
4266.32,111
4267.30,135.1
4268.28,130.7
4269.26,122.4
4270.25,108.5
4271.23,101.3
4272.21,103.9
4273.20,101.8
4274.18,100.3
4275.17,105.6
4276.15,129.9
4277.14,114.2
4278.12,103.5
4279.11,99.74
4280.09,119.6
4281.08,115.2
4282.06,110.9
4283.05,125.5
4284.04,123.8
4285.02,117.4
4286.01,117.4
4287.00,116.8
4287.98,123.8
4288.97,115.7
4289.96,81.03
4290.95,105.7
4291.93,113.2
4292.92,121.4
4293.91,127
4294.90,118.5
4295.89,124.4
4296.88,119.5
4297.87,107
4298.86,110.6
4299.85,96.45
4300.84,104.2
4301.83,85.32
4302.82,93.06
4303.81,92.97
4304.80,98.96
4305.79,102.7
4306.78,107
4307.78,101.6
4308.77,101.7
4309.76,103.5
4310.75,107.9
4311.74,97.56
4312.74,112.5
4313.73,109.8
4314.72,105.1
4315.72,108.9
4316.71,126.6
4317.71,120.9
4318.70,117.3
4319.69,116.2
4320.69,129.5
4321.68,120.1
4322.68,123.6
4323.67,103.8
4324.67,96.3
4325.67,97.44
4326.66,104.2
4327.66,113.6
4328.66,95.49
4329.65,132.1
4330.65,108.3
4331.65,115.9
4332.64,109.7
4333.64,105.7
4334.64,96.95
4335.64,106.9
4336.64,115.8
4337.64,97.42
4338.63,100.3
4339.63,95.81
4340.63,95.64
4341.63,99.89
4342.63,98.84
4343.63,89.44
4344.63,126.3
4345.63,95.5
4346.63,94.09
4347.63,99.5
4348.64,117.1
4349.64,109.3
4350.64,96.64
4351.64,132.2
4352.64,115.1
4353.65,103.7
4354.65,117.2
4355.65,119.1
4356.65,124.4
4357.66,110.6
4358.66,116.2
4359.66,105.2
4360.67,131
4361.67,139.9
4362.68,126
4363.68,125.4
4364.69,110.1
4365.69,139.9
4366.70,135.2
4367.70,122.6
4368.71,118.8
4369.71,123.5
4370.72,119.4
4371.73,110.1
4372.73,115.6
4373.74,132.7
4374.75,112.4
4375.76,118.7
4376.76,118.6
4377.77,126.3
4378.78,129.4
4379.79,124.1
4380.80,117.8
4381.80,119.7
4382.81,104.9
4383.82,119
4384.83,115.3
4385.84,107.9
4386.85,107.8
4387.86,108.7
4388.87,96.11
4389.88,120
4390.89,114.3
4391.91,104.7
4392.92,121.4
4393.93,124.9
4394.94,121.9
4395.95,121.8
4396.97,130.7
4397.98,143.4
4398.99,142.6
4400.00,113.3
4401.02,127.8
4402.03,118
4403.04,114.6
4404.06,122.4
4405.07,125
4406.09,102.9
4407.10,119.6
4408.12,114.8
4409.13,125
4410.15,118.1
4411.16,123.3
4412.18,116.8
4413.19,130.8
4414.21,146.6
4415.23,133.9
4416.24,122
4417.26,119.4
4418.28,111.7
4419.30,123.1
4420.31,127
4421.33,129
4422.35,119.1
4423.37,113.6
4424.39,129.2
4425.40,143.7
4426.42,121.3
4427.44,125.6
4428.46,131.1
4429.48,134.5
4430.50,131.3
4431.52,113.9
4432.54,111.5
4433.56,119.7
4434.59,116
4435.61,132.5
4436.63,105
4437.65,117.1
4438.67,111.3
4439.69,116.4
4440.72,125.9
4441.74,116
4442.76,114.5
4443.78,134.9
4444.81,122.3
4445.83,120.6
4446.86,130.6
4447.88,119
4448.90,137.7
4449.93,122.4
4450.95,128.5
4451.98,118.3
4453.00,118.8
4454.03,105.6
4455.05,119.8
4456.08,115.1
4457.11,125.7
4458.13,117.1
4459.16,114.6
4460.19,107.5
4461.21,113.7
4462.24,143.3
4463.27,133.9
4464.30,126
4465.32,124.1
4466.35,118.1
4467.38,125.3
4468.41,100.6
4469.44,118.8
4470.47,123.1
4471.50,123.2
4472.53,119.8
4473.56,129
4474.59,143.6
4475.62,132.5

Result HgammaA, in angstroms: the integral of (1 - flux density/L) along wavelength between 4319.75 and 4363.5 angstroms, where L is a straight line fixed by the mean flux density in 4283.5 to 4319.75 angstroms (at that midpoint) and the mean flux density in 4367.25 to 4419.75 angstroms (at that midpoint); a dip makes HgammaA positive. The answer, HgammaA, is 1.5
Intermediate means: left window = 110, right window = 120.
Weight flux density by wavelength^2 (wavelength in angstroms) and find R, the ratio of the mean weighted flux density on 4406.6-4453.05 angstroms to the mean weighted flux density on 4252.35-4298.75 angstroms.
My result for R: 1.14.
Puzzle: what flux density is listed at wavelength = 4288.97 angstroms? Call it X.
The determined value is 115.7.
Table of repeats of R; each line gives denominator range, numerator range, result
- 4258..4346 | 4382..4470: 1.16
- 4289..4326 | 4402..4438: 1.19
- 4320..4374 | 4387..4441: 1.11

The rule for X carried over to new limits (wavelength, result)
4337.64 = 97.42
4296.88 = 119.5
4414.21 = 146.6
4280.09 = 119.6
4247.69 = 108.4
